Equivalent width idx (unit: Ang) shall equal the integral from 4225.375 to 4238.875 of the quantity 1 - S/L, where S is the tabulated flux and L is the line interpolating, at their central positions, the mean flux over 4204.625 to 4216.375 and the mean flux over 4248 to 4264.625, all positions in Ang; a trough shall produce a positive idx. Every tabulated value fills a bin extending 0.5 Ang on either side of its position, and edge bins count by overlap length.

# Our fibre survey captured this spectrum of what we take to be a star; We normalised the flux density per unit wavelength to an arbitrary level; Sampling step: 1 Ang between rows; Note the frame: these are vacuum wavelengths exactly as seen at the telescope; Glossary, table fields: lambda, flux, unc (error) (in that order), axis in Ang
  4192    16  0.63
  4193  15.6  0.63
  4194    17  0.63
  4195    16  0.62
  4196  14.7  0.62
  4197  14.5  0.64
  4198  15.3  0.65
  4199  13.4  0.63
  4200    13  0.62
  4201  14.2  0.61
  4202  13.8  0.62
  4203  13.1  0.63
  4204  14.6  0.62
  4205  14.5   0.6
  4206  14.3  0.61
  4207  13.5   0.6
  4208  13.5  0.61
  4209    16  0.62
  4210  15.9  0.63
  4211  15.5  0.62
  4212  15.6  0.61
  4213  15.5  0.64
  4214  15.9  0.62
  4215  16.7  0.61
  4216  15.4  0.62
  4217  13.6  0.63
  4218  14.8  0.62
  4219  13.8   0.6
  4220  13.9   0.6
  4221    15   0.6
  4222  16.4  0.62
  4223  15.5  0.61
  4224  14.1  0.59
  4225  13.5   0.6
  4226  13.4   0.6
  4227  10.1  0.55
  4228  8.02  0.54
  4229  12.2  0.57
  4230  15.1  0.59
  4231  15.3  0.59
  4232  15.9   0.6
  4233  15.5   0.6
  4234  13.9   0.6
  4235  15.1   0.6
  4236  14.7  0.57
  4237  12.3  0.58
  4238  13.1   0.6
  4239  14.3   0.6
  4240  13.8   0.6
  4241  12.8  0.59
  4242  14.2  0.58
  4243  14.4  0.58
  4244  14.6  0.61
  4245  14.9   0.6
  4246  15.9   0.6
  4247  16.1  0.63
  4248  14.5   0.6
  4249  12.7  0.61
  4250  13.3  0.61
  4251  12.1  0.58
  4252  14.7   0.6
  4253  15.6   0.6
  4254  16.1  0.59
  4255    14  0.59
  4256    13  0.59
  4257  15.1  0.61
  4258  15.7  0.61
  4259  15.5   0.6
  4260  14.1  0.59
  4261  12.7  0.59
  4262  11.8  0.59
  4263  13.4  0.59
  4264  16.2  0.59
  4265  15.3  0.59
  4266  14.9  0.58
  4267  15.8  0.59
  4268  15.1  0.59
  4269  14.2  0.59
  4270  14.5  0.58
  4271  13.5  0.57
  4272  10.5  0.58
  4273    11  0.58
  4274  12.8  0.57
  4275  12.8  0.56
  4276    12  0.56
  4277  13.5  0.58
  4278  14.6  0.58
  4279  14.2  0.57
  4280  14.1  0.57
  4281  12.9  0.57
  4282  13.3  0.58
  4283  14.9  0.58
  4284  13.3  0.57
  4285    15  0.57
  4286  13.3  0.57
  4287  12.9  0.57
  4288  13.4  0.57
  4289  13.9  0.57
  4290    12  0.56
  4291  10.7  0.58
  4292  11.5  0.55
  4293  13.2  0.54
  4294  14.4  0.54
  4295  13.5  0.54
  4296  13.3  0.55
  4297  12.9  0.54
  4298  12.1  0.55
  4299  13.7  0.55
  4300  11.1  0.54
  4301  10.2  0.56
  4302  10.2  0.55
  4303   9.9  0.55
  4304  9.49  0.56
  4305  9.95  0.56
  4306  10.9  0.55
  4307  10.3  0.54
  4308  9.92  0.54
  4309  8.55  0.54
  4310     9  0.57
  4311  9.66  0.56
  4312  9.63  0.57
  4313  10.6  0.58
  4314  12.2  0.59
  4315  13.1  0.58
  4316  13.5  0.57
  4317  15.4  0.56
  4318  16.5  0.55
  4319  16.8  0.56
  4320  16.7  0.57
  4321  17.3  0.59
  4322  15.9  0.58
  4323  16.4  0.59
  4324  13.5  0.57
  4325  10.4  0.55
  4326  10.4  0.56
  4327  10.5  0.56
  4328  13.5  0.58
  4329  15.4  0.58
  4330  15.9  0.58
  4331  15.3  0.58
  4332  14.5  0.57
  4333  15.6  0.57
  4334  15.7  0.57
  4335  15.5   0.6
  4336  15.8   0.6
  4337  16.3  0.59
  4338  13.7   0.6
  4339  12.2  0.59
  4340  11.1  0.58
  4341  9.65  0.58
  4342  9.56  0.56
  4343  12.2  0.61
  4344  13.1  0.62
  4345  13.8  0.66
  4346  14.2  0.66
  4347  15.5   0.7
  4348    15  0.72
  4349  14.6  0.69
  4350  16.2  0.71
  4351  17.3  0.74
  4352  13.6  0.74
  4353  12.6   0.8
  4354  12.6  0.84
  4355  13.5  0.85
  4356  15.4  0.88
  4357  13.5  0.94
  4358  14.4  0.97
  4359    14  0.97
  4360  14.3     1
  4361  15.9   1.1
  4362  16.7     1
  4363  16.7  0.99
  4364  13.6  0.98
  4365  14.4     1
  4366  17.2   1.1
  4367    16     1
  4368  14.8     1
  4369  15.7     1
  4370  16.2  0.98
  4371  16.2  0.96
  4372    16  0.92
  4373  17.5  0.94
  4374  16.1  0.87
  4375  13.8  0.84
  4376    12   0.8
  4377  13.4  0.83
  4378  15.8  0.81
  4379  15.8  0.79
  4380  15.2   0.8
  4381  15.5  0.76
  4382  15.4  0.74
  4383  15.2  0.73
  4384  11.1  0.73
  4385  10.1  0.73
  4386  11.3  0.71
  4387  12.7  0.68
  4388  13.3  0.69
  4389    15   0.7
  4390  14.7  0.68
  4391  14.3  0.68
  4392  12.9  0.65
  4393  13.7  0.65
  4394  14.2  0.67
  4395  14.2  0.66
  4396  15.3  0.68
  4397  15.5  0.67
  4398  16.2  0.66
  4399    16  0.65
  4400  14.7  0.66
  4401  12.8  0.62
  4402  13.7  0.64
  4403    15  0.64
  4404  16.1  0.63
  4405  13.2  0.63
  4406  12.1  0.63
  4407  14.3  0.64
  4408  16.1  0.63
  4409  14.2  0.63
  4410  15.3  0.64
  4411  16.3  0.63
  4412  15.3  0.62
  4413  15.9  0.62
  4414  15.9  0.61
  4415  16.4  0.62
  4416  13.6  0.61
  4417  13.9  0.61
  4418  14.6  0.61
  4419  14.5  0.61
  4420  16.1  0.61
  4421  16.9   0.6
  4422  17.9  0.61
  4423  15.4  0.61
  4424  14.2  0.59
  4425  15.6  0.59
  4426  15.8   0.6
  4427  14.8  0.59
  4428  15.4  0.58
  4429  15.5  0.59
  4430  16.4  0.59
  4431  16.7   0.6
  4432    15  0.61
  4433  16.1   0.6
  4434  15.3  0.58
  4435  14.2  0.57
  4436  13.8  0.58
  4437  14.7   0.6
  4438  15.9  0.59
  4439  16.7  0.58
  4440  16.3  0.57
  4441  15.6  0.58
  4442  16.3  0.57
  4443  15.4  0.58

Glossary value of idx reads 1.1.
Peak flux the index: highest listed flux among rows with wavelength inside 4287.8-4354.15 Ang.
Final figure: 17.3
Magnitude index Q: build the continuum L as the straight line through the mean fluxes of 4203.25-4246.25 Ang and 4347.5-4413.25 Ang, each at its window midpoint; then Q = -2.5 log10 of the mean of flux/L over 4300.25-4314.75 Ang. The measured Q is 0.392 mag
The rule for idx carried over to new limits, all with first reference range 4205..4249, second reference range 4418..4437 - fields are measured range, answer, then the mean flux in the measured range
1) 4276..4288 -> 0.8 Ang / 13.7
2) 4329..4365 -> 1.8 Ang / 14.3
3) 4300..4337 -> 4.9 Ang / 12.9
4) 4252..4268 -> -0.1 Ang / 14.6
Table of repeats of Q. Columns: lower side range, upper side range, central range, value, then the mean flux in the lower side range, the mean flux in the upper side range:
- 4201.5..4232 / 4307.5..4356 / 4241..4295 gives 0.01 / 14.3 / 13.6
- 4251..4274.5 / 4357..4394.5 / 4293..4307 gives 0.22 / 14.1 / 14.6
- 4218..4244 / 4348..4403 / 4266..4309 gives 0.13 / 13.9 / 14.6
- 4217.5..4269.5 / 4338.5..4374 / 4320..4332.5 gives 0.02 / 14.2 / 14.5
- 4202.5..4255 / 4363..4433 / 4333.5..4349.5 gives 0.08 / 14.3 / 14.9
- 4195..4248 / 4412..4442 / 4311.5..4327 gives 0.08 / 14.3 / 15.5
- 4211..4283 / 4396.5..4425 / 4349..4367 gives -0.01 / 14.1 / 15.1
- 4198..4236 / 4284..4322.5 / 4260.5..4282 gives -0.04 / 14.3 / 12.4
